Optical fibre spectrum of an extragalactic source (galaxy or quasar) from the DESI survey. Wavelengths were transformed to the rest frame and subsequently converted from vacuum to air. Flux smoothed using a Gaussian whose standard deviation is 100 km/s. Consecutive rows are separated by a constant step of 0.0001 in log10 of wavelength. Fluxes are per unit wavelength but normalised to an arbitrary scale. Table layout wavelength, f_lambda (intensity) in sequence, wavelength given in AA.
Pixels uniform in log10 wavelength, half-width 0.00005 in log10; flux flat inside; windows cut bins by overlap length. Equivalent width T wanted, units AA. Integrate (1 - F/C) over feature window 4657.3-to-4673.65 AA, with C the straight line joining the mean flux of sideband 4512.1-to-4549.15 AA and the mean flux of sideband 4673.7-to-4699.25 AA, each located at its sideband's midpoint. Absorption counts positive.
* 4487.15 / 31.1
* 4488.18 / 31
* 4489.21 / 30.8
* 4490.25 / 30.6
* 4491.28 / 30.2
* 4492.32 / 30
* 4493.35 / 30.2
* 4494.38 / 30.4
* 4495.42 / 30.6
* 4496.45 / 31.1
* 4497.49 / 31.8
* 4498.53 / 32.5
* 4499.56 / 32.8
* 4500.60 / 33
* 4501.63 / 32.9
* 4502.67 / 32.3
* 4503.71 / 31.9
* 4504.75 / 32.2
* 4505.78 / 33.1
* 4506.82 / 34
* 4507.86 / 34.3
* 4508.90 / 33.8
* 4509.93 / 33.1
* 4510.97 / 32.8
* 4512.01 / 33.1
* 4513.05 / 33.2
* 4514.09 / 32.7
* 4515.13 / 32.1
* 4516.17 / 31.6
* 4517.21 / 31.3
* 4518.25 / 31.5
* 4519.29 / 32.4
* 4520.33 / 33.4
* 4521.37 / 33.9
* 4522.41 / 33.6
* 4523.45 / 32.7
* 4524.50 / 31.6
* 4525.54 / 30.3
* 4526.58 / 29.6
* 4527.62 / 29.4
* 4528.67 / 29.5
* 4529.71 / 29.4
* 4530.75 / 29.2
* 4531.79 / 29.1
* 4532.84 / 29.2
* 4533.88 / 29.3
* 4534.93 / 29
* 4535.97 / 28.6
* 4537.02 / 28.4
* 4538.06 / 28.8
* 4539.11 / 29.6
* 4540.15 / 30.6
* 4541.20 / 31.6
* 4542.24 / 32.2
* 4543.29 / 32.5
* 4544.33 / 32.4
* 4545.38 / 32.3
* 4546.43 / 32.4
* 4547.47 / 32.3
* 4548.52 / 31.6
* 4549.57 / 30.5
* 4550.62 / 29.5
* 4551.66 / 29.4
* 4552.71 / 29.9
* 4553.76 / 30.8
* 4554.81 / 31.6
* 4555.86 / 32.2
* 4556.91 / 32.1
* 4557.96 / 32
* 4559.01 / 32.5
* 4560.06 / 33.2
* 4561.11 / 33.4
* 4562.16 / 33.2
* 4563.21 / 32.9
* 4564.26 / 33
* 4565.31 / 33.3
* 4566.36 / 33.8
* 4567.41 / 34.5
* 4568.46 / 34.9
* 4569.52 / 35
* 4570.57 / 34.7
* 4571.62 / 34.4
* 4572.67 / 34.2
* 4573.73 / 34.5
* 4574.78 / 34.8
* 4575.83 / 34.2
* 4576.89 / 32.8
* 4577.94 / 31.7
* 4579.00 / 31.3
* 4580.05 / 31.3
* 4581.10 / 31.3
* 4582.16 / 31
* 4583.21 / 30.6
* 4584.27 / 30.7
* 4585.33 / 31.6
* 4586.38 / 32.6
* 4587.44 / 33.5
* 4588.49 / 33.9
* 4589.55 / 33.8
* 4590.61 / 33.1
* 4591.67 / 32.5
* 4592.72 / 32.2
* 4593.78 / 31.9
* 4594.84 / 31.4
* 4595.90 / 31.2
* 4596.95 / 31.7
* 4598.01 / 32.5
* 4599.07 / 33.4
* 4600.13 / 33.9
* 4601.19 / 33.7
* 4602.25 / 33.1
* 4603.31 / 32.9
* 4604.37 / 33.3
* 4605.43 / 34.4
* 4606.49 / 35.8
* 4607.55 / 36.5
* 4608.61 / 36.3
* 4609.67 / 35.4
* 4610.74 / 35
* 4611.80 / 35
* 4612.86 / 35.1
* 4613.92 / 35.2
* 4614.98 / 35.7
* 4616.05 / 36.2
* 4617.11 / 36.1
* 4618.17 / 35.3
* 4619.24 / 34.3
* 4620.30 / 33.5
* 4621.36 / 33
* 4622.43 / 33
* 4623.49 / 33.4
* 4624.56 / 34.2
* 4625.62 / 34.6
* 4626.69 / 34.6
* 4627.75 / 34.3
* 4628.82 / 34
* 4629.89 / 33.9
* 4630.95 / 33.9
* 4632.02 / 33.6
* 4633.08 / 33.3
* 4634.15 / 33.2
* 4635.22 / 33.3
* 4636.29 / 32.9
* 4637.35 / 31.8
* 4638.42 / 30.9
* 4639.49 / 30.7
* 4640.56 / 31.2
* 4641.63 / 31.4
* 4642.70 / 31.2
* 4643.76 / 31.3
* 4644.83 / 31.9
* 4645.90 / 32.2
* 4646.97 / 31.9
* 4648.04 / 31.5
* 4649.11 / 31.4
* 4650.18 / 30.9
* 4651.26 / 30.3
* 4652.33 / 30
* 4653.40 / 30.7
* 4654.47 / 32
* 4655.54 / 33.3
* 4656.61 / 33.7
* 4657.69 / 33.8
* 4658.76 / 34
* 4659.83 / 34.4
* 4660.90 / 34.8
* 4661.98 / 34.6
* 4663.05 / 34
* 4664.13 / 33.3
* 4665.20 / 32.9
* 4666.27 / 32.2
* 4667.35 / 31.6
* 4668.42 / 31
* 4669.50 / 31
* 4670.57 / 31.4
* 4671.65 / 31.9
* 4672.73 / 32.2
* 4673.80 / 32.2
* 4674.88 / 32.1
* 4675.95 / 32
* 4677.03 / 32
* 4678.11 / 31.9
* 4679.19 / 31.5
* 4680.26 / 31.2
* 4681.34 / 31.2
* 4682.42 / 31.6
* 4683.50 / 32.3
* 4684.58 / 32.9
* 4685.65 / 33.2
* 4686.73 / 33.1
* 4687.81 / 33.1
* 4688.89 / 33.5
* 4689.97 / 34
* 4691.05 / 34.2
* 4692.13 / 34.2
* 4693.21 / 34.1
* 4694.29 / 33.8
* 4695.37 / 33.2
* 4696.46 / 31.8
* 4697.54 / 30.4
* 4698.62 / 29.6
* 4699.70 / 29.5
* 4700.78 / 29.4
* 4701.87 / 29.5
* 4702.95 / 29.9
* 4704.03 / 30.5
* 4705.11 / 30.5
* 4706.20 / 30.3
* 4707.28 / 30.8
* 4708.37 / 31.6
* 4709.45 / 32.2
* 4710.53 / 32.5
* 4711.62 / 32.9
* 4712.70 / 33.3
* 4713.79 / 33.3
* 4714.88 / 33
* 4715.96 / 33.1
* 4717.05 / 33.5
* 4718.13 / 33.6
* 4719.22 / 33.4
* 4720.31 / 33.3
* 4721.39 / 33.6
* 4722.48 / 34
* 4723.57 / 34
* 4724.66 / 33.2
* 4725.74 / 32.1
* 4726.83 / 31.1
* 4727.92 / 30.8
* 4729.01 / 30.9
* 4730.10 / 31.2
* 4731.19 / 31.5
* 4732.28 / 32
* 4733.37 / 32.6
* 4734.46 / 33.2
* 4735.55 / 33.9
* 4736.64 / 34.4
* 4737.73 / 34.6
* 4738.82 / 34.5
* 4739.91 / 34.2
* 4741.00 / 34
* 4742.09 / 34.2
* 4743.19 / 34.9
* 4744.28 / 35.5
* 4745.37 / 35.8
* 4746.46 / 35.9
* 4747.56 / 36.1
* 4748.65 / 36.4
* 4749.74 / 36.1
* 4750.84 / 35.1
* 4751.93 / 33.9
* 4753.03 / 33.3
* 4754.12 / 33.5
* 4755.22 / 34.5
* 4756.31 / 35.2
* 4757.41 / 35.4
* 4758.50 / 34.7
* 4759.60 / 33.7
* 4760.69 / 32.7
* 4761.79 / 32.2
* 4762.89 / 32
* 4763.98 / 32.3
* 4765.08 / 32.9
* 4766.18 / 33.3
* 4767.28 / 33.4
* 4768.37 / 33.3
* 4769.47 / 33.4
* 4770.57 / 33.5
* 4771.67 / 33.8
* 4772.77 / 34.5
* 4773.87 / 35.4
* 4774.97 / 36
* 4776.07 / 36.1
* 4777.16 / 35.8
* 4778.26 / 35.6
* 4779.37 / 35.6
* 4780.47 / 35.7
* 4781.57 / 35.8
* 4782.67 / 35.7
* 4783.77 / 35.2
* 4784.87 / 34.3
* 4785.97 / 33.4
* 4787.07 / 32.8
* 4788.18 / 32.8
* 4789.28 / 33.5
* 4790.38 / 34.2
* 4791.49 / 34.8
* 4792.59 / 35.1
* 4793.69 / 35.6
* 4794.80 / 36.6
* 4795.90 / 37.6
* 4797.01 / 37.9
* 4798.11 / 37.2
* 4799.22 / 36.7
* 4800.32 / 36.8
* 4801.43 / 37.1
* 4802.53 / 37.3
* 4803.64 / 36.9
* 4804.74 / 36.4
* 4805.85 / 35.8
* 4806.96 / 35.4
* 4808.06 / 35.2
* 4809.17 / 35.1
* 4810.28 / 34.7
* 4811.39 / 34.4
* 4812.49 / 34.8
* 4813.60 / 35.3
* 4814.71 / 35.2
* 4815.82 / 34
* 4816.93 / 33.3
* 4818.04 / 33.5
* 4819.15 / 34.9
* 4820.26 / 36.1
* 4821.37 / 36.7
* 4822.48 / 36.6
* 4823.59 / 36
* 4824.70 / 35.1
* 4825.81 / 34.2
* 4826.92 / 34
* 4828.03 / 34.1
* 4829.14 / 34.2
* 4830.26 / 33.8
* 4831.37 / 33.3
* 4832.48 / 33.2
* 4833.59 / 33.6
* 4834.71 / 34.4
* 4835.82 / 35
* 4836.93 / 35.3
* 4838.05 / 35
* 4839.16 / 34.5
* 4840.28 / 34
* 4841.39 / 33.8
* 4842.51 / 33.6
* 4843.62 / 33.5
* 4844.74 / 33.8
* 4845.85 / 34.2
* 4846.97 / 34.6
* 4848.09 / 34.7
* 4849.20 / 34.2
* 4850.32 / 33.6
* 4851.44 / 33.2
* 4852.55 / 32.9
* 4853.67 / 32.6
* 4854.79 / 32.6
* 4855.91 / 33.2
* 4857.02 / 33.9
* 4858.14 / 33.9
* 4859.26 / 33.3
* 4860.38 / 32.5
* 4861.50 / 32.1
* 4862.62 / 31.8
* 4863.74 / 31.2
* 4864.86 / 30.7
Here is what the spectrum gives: -0.29 AA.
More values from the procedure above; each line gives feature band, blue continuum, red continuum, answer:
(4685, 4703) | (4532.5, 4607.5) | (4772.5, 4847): 0.8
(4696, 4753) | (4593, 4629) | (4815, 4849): 2.4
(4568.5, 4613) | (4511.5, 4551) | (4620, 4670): -2.0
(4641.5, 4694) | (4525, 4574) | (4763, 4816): 1.4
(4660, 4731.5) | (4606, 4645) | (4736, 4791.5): 3.9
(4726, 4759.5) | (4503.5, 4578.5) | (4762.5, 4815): 0.5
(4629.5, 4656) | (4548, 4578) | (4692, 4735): 0.4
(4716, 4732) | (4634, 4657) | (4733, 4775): 0.4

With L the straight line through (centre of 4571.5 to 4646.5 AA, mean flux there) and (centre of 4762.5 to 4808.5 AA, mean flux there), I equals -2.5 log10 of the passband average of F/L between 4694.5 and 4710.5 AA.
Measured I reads 0.12 mag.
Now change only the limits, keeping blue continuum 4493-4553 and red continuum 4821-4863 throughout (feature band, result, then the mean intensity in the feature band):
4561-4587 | -0.04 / 33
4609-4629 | -0.08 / 34.6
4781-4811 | -0.06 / 35.5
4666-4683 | 0.03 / 31.7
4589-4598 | -0.01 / 32.2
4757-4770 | 0.00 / 33.3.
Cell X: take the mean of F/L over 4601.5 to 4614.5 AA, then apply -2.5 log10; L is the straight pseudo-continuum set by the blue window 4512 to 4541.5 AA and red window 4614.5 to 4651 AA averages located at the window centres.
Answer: -0.07 mag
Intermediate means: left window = 30.8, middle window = 34.8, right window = 33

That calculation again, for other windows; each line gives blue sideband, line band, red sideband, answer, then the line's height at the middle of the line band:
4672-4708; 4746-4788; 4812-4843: -0.034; 33.4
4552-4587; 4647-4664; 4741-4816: 0.033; 33.6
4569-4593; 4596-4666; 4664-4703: -0.029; 32.5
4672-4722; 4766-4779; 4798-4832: -0.012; 34.2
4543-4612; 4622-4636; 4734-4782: -0.015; 33.3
